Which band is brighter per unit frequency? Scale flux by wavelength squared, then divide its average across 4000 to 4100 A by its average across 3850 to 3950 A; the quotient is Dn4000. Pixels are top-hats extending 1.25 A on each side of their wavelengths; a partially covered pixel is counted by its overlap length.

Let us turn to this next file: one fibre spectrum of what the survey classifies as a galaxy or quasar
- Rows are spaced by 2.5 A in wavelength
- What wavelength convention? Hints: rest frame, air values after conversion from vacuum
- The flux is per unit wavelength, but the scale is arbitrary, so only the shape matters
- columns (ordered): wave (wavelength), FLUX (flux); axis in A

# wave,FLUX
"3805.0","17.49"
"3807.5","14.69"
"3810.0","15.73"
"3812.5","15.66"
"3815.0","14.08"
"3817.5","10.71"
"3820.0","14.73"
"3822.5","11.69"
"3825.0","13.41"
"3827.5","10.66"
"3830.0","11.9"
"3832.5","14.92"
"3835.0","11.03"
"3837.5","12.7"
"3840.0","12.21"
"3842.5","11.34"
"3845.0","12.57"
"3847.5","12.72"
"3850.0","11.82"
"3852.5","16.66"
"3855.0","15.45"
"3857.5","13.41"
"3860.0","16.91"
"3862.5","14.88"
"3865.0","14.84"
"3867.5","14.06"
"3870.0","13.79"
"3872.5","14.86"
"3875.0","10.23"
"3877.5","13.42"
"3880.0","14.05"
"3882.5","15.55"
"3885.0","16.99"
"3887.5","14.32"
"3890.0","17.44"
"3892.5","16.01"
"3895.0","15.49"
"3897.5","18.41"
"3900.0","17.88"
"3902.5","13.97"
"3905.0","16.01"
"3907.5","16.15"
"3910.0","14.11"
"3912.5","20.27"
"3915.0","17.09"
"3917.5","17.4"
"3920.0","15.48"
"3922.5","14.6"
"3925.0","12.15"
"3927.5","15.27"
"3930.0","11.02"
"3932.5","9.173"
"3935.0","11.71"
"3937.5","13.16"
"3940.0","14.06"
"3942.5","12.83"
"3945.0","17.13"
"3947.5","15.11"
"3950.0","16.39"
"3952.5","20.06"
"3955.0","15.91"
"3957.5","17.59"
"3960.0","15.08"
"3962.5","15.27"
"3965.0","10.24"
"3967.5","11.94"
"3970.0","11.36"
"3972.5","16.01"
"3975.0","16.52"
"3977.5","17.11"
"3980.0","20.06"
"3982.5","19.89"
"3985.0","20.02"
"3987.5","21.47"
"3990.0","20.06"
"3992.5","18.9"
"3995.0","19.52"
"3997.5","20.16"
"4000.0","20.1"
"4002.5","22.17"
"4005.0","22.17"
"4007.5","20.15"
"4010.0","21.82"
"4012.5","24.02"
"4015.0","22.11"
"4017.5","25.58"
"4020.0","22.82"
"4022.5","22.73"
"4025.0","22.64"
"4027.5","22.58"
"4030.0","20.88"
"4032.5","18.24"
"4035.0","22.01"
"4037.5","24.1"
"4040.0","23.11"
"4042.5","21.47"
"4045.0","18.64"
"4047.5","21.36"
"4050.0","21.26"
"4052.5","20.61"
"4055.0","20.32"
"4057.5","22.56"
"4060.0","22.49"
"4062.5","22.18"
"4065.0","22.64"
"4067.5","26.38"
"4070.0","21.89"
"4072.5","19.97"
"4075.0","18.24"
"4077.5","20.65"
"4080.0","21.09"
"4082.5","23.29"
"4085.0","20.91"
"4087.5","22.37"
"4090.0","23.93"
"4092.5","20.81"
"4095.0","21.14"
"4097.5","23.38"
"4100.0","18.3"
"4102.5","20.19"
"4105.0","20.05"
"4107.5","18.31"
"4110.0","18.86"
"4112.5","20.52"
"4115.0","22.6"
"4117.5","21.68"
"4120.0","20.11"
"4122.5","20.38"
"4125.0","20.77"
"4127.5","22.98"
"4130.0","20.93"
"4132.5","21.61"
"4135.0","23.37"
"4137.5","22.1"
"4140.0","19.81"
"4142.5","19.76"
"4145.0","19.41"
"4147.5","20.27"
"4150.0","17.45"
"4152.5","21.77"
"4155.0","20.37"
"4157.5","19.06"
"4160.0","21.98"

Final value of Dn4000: 1.58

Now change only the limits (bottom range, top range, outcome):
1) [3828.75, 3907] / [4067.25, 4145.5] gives 1.65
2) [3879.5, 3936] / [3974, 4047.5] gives 1.46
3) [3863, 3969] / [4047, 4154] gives 1.55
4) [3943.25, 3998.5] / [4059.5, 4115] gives 1.32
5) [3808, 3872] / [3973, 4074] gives 1.72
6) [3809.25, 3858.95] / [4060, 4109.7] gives 1.84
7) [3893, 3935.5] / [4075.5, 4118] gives 1.52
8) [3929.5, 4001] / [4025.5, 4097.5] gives 1.40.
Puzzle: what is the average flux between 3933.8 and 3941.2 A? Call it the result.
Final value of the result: 13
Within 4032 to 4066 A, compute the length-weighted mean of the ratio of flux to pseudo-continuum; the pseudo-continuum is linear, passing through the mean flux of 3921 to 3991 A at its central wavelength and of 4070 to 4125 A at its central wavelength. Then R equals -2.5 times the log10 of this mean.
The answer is -0.140 mag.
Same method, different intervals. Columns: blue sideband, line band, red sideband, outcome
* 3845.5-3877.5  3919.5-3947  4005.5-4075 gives 0.28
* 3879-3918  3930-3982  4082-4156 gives 0.18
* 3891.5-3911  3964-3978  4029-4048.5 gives 0.33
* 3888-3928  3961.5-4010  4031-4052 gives 0.06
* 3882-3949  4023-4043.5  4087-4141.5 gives -0.17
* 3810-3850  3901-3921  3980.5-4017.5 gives 0.03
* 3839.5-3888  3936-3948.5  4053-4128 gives 0.15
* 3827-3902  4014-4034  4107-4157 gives -0.22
